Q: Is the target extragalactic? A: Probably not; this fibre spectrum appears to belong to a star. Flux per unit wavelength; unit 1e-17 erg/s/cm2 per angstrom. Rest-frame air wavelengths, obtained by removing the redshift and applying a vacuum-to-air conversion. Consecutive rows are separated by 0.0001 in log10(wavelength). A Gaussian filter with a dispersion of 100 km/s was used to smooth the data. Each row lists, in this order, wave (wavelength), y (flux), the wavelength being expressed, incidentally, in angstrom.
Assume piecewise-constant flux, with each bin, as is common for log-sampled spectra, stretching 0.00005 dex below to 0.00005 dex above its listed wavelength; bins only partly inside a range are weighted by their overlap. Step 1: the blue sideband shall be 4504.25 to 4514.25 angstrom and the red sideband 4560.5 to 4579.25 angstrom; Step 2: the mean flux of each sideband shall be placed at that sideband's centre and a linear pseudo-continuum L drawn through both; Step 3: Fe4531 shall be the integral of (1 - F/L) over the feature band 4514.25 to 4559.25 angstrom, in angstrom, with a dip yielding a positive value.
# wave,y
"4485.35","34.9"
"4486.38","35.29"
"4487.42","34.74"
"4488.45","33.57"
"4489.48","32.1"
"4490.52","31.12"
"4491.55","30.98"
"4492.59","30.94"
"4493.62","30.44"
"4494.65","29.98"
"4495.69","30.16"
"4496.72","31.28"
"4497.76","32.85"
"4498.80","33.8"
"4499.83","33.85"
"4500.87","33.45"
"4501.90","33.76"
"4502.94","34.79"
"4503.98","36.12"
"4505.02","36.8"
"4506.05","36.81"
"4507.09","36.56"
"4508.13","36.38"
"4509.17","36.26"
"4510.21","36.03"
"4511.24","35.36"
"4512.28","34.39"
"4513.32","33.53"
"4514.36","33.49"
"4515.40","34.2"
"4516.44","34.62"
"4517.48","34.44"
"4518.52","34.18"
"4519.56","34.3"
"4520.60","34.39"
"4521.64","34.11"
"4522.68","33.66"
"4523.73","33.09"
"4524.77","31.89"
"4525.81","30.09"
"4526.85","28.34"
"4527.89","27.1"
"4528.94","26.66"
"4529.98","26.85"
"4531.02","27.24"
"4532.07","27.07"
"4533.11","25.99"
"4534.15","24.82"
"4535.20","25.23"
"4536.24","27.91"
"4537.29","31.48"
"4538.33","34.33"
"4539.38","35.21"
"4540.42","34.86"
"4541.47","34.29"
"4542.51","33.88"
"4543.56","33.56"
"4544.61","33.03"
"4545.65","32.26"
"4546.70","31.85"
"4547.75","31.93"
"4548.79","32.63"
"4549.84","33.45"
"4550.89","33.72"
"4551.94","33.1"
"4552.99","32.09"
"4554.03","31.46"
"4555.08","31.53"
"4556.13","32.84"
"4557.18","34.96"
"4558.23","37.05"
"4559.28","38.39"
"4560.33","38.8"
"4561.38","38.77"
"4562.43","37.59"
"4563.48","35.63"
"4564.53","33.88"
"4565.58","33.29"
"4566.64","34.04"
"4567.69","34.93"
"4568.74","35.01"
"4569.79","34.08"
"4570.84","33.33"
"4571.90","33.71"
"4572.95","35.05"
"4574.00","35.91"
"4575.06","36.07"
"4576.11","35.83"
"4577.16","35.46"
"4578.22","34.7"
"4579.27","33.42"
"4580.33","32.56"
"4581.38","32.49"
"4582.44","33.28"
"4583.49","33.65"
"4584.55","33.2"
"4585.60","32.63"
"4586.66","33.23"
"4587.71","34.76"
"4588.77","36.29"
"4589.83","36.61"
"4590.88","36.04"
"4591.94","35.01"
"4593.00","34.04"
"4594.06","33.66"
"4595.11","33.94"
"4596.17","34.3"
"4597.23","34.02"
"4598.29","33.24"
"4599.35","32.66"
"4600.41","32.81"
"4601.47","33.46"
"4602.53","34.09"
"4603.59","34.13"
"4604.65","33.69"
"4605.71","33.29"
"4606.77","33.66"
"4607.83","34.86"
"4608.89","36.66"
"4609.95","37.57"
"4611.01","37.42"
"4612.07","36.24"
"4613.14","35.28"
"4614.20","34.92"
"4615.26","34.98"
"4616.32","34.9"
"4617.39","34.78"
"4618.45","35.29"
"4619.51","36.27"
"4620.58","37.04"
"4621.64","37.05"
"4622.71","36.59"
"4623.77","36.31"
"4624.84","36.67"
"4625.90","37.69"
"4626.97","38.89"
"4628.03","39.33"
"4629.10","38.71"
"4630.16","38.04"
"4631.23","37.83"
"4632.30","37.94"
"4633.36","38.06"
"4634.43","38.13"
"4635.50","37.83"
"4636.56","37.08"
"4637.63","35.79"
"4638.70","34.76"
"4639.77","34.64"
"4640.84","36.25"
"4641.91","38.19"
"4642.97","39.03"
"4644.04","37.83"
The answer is 4.52 angstrom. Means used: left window 35.7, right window 35.2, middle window 31.9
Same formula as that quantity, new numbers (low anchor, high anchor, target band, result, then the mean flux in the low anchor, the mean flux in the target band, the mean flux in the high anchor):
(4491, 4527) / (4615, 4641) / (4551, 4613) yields 1.8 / 33.6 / 34.6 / 36.9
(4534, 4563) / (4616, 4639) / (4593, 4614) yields 0.9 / 33.4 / 34.5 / 37.1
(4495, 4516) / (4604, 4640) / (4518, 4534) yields 2.1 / 34.5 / 30.2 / 36.4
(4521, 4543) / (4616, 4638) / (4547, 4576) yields -2.0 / 30.2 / 34.6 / 37.2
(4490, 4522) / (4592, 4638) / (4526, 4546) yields 2.6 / 33.9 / 30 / 35.8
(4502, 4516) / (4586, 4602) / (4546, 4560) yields 0.5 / 35.4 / 33.5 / 34.2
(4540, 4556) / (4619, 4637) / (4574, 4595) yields 0.4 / 32.9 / 34.4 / 37.6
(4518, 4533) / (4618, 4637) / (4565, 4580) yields -0.4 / 30.5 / 34.6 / 37.5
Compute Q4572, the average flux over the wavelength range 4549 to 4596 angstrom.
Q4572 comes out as 34.5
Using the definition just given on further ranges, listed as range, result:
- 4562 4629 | 35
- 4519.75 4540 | 29.9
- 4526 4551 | 30.5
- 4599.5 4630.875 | 35.9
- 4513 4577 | 32.9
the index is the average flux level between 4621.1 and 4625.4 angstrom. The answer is 36.7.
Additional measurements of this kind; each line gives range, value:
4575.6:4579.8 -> 34.8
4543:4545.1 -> 33.2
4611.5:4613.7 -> 35.7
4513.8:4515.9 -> 33.8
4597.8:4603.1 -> 33.2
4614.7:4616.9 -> 34.9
